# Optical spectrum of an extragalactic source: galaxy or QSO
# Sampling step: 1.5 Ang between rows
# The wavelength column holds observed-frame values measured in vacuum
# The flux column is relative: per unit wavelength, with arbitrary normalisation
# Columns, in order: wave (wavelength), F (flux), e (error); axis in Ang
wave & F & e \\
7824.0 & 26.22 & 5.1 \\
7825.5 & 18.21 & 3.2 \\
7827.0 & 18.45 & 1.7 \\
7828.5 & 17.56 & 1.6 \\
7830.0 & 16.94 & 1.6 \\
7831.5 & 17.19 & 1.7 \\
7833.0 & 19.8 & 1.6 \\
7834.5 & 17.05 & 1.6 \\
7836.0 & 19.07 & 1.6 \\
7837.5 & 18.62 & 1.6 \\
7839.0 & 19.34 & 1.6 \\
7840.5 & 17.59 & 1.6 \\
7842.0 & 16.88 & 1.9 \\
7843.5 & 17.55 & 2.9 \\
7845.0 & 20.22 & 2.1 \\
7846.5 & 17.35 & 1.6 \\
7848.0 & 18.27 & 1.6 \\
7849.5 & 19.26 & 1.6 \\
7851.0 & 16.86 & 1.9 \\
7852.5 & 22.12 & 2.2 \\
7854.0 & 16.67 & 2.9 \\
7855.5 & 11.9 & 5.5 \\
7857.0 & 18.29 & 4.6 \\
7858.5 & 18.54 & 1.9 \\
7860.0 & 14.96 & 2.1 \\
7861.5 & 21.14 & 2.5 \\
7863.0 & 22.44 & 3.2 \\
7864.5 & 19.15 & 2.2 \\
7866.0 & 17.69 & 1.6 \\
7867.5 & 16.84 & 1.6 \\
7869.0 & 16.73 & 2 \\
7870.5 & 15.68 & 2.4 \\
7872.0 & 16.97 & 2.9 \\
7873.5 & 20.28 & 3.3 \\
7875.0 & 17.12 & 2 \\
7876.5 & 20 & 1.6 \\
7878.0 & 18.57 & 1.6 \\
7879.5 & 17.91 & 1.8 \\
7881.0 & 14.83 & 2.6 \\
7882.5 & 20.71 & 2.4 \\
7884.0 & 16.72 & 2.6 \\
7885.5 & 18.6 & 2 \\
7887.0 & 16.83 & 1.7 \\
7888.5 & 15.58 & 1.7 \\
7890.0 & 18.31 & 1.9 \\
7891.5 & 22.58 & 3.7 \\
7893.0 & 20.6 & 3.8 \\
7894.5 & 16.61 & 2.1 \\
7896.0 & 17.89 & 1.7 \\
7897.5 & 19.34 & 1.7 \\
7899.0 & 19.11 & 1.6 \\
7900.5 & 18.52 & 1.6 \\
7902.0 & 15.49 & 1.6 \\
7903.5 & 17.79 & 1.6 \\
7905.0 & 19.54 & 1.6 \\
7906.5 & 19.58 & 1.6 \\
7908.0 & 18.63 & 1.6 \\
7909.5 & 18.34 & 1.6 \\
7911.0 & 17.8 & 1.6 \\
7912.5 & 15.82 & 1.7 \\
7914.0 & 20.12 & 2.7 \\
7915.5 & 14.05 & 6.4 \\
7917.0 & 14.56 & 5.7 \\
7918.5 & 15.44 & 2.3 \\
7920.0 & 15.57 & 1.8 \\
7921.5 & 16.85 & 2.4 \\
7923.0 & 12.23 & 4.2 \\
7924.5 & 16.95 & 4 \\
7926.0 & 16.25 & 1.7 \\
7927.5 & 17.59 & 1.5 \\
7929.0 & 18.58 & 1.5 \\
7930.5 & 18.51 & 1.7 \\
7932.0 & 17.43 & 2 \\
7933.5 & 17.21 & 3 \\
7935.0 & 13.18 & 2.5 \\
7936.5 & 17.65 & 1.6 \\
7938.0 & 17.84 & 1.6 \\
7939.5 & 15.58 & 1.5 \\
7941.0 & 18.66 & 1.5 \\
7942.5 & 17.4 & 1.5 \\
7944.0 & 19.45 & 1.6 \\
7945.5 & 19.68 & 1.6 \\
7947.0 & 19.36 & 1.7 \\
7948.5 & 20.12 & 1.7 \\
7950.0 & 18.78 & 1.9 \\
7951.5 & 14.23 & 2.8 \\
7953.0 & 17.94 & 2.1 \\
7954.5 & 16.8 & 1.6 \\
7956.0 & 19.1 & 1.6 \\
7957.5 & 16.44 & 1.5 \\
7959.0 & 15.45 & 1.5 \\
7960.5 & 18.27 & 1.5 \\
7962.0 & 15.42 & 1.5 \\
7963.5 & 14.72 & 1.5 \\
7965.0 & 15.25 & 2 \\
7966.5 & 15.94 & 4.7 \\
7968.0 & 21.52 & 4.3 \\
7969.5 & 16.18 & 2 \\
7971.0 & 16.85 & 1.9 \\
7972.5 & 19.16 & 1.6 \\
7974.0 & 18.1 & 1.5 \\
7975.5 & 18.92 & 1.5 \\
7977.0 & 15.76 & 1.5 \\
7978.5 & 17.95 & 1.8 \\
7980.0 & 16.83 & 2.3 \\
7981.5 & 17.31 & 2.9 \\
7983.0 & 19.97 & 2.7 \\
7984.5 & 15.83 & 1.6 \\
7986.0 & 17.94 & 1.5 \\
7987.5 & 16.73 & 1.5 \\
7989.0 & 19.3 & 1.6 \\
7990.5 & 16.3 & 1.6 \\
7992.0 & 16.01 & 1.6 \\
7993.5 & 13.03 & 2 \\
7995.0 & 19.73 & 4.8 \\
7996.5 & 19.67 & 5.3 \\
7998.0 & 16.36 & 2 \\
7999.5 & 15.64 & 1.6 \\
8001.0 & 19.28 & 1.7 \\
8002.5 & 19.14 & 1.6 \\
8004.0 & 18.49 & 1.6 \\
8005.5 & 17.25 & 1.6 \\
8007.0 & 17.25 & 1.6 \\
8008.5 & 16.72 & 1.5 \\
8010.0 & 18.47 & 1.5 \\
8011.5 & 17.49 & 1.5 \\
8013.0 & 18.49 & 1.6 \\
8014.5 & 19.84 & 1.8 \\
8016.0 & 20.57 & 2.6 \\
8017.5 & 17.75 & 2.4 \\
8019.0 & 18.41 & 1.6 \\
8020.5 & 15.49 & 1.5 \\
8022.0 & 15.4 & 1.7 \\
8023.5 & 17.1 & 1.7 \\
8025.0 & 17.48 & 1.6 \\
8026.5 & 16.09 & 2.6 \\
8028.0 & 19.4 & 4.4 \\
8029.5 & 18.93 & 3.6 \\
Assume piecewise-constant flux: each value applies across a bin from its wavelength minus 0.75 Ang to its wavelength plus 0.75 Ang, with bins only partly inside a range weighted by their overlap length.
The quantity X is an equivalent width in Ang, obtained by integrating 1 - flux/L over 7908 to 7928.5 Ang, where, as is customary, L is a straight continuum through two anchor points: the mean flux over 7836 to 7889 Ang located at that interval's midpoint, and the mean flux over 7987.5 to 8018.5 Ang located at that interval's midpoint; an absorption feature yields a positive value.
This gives 1.7 Ang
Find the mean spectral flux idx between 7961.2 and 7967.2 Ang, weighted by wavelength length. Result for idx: 15.4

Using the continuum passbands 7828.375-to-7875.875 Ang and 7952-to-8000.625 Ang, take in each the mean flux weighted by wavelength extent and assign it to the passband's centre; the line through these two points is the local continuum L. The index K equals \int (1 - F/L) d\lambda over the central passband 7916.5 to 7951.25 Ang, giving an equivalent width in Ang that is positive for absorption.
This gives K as 0.7 Ang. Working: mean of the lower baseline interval 18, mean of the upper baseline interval 17.2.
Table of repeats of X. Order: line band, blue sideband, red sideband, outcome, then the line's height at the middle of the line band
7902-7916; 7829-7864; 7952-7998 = -0.14 Ang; 17.7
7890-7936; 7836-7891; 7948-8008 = 0.79 Ang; 17.7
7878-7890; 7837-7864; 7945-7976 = 0.37 Ang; 18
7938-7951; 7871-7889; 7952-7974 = -0.94 Ang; 17.2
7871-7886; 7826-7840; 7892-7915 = 0.14 Ang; 18.3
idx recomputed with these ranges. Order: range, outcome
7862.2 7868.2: 19.1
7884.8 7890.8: 17.4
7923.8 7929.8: 17.4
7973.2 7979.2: 17.7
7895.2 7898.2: 18.6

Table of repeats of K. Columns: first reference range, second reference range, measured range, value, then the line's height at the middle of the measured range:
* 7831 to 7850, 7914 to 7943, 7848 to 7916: -2.4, 17.5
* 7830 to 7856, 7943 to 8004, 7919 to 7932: 0.8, 17.7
